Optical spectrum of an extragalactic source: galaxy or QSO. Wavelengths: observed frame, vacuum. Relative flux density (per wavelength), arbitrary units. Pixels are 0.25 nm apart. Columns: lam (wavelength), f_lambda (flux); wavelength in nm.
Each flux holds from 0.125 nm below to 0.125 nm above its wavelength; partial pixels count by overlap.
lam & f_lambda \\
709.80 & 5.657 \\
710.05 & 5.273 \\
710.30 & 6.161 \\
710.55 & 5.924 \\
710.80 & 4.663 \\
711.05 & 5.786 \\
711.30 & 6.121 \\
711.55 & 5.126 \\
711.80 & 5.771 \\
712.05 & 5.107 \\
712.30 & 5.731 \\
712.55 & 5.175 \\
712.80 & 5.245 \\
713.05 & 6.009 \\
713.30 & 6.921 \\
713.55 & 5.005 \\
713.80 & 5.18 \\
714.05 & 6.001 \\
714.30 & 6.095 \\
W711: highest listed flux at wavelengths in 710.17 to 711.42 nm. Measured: 6.161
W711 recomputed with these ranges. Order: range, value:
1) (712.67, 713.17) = 6.009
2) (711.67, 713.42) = 6.921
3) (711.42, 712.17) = 5.771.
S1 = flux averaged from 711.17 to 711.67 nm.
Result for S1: 5.63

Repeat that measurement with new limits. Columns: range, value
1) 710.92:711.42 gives 5.94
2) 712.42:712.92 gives 5.21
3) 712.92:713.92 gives 5.78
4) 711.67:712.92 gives 5.41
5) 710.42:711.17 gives 5.46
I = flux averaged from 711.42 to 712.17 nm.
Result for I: 5.34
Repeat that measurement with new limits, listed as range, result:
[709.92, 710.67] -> 5.78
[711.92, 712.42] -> 5.42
